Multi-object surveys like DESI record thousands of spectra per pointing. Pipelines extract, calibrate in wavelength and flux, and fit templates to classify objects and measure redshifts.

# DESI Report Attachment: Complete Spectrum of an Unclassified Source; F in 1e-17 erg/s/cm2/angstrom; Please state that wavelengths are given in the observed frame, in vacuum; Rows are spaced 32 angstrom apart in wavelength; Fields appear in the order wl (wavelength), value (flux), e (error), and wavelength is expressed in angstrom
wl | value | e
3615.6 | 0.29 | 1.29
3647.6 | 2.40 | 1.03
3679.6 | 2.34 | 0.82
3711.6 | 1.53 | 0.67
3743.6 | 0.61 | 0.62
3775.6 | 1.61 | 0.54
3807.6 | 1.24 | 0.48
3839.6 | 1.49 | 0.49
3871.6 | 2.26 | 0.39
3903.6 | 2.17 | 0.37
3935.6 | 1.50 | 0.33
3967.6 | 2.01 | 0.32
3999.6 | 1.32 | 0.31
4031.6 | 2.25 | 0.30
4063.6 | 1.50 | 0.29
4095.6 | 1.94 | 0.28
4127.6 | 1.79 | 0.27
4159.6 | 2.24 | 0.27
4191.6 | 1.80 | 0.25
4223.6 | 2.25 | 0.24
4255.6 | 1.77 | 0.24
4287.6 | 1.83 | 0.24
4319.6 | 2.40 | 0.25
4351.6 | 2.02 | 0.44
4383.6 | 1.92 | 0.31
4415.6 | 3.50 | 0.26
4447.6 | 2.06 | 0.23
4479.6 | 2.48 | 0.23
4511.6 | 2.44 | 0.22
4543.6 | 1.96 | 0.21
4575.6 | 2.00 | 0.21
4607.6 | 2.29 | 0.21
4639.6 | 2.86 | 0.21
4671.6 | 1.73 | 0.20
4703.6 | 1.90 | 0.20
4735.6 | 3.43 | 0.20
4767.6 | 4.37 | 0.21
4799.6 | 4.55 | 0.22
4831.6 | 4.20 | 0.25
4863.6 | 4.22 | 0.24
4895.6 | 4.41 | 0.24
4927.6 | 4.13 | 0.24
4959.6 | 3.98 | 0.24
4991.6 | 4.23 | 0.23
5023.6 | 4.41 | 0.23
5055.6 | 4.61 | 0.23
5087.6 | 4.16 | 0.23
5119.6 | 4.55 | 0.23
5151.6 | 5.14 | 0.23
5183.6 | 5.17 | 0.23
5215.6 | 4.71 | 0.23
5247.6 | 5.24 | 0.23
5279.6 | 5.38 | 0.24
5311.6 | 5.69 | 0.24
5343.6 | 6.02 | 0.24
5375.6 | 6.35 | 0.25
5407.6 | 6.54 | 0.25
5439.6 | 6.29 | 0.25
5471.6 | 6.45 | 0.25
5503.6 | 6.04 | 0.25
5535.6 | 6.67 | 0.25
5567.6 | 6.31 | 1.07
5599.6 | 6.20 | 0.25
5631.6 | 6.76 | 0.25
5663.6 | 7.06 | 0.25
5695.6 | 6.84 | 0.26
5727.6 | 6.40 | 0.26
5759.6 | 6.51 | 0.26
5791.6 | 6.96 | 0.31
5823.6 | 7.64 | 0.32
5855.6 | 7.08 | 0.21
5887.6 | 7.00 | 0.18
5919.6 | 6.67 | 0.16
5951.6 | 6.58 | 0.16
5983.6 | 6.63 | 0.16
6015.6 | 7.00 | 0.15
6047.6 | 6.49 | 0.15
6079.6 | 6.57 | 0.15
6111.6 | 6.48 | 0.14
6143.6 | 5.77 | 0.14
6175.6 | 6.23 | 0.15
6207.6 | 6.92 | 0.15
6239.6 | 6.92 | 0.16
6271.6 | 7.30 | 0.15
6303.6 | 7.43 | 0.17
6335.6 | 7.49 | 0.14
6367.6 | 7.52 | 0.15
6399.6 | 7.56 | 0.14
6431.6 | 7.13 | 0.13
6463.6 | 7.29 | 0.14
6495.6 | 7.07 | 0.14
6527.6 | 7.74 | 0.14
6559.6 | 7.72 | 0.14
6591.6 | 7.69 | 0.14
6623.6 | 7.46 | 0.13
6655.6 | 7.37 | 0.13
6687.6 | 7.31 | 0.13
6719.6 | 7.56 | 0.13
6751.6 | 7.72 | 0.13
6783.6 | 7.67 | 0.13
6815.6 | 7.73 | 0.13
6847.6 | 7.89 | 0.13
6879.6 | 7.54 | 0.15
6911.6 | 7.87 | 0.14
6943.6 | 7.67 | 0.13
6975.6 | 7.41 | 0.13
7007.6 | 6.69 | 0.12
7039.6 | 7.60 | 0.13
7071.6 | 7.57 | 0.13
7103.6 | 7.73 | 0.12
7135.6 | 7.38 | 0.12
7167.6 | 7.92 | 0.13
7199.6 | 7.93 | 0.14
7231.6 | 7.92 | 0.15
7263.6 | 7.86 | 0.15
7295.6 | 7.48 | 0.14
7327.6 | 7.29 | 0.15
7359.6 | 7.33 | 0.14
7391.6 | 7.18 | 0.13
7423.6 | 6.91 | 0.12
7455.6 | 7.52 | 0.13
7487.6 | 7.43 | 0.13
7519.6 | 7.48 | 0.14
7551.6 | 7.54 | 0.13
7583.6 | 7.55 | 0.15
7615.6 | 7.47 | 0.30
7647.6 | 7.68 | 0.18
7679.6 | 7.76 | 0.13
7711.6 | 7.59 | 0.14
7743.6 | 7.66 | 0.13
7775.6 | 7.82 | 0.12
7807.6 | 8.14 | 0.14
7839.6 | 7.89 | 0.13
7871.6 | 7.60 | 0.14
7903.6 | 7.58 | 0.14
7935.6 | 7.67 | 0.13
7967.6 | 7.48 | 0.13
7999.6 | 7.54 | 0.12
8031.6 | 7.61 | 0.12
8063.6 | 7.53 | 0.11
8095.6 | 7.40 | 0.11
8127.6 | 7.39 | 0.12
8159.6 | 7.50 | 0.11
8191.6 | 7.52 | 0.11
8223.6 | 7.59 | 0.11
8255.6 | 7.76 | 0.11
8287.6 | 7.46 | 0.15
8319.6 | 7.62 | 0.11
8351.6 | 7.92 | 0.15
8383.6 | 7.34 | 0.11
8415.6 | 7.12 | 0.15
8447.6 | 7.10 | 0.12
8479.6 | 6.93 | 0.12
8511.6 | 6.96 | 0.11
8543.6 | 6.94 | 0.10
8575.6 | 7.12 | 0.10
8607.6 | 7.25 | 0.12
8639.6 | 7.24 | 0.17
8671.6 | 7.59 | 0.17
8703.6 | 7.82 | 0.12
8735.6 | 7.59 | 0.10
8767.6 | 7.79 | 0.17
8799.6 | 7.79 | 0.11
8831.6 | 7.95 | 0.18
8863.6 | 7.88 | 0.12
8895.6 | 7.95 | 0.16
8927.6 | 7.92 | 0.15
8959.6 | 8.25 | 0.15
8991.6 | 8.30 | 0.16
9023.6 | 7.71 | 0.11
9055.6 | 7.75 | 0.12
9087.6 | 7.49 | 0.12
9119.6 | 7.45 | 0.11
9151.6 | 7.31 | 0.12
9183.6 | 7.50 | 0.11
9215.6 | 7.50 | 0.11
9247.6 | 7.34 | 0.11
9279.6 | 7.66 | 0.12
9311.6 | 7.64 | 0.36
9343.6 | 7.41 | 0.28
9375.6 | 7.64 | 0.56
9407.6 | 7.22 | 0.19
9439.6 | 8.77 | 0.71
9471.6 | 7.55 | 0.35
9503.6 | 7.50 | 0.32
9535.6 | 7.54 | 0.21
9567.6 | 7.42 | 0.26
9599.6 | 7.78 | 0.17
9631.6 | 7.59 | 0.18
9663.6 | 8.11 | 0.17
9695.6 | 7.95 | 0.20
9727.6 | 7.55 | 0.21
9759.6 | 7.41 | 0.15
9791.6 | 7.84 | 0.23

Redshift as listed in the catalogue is 0.187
